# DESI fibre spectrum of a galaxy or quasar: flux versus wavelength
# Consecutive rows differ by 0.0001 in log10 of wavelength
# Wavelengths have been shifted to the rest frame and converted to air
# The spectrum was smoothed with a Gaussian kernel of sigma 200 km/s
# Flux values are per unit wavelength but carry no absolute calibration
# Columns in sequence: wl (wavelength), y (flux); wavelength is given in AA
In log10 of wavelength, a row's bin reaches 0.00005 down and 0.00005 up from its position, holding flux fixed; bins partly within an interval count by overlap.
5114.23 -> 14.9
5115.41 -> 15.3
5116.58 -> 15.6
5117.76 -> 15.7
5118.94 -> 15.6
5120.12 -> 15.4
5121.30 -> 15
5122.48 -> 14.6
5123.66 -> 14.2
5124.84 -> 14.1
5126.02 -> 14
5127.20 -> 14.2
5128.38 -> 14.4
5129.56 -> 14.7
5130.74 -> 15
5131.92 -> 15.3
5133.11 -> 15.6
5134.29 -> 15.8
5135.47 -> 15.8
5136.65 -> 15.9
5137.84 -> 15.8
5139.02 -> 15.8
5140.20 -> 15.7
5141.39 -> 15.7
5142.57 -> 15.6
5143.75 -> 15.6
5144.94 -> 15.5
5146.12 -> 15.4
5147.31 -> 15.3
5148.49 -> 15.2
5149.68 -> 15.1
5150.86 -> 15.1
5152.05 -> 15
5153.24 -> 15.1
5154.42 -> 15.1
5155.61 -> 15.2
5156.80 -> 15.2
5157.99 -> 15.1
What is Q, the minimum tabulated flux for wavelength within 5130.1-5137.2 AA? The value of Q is 15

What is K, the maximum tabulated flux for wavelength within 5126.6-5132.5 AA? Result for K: 15.3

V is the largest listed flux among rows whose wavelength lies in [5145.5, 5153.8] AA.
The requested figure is 15.4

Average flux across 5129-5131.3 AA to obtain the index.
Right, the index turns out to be 14.9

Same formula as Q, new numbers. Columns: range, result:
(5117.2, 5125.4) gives 14.1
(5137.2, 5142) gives 15.7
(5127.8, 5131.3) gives 14.4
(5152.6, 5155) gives 15.1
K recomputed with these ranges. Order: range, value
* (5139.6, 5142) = 15.7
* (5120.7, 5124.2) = 15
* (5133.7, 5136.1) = 15.8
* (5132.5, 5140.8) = 15.9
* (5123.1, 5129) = 14.4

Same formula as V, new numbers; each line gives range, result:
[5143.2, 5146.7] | 15.6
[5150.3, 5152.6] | 15.1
